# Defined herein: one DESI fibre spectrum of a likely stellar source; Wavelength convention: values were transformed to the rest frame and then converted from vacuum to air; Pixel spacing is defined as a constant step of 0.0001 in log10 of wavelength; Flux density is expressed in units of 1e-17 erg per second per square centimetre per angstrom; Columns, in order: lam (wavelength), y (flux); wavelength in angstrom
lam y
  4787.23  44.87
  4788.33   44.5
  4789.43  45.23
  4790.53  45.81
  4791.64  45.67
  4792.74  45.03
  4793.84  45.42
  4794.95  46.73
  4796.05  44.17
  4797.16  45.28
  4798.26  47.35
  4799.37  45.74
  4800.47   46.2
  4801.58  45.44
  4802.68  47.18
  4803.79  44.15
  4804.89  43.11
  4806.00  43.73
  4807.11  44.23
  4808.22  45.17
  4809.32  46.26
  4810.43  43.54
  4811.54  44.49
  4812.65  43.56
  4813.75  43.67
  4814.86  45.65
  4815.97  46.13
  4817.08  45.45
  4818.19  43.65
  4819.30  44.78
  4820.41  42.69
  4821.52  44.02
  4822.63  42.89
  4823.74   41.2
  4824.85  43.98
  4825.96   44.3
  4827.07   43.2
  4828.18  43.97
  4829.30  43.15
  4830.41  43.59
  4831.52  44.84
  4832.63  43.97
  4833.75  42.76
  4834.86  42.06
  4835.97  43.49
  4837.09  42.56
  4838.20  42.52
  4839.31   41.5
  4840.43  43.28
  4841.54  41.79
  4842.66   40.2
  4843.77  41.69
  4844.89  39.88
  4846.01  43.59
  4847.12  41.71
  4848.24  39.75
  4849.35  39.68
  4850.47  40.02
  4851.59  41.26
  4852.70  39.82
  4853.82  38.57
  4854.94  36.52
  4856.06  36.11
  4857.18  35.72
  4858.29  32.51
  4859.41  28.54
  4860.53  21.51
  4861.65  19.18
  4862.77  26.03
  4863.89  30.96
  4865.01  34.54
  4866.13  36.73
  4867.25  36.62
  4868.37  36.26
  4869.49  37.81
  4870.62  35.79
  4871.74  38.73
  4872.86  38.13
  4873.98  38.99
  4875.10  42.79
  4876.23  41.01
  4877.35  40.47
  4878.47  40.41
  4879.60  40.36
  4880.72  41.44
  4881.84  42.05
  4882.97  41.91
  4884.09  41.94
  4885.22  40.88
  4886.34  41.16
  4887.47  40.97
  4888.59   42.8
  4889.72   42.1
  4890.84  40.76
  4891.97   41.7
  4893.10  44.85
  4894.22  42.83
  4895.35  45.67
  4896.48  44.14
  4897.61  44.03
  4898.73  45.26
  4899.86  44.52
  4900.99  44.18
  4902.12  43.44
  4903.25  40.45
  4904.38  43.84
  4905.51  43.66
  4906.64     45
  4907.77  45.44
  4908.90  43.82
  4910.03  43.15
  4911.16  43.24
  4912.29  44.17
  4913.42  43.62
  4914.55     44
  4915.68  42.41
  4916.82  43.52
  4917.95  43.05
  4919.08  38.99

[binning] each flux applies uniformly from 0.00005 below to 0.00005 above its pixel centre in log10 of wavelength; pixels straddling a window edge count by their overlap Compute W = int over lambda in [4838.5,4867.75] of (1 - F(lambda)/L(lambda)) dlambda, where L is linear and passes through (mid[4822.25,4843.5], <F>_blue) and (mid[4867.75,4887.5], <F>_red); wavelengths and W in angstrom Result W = 3.6 angstrom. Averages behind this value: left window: 42.9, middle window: 36.5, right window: 40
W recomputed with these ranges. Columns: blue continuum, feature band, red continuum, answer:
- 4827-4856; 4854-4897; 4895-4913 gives 5.02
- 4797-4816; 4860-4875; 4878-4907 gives 3.41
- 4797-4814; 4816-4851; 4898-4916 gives 1.53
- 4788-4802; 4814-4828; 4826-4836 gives 0.03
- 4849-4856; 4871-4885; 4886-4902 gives 0.34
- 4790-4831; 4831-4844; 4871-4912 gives 0.38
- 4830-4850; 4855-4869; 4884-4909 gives 3.65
